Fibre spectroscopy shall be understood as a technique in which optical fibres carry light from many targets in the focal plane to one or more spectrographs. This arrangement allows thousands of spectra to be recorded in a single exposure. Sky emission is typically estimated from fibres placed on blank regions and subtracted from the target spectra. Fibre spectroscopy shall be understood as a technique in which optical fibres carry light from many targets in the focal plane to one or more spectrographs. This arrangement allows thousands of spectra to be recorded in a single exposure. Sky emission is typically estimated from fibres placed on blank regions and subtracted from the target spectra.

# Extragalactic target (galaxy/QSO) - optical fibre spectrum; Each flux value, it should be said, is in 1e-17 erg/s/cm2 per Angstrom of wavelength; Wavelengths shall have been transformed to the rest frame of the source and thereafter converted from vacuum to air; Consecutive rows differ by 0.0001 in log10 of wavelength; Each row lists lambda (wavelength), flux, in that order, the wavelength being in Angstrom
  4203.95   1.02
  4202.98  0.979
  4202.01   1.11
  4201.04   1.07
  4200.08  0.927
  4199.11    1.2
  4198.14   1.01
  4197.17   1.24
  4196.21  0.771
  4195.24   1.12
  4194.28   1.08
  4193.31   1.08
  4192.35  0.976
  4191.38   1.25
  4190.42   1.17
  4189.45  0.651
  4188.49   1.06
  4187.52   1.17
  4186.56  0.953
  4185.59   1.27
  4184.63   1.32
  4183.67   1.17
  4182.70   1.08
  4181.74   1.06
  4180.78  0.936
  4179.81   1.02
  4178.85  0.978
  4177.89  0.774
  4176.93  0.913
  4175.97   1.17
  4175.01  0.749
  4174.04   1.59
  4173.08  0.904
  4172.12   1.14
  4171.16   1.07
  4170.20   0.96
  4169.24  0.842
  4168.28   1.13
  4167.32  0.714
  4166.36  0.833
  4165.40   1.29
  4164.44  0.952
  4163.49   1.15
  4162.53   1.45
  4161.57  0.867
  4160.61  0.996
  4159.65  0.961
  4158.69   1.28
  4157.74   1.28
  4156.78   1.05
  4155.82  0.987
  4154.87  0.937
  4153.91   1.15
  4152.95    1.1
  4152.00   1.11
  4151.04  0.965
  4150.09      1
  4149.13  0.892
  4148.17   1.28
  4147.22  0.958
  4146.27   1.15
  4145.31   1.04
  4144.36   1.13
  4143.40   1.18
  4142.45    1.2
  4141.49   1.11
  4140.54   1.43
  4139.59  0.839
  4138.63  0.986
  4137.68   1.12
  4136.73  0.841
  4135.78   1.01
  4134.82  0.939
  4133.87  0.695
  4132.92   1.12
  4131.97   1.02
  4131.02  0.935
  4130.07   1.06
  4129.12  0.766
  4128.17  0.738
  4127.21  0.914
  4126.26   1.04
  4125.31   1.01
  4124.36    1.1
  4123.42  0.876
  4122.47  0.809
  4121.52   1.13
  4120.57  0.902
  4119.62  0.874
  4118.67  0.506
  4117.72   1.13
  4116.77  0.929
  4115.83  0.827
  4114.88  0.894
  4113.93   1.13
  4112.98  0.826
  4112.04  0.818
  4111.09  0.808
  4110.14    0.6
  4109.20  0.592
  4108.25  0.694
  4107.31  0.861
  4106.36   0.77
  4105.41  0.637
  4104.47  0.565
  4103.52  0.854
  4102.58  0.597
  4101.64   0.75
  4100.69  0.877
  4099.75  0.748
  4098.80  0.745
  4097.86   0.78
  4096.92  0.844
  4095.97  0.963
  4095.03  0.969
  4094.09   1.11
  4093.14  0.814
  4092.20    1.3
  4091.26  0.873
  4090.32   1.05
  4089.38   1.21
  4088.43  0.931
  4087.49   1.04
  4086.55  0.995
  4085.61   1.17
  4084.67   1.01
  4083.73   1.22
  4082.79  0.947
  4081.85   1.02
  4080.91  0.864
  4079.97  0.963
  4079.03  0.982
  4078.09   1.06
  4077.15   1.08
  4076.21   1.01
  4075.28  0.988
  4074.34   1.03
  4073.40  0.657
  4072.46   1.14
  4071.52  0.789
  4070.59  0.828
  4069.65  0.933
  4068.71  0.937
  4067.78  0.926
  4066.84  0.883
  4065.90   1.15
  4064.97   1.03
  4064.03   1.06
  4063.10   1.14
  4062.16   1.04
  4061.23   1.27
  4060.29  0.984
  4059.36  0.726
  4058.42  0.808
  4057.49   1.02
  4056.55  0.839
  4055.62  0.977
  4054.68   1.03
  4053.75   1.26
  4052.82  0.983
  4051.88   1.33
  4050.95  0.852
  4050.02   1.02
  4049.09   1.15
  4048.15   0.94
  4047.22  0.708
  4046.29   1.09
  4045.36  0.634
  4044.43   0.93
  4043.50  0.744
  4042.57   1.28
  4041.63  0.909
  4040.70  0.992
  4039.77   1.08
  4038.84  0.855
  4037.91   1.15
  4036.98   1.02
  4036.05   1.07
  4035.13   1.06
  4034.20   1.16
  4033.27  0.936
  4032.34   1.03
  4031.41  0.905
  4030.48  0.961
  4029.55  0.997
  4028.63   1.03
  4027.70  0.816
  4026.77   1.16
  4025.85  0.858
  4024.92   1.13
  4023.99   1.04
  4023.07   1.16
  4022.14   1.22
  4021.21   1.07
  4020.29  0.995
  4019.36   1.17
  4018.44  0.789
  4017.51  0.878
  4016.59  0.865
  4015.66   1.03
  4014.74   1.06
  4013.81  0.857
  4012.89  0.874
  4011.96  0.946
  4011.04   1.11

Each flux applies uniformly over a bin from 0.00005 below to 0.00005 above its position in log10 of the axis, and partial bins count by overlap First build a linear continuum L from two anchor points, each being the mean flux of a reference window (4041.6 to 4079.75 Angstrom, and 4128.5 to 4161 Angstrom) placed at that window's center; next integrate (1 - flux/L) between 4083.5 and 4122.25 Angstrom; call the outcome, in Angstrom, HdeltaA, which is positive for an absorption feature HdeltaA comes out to 4.88 Angstrom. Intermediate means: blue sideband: 0.98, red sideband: 1.04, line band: 0.884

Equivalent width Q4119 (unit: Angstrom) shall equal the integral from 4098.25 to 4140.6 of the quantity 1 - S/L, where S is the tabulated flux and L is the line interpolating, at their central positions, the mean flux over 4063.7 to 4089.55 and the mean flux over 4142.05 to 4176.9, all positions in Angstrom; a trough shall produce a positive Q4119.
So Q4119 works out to 6.7 Angstrom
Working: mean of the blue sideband 0.992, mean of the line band 0.868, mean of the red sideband 1.07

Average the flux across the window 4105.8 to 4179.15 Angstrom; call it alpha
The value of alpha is 0.984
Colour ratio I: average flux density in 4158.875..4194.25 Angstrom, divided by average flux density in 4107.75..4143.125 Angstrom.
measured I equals 1.13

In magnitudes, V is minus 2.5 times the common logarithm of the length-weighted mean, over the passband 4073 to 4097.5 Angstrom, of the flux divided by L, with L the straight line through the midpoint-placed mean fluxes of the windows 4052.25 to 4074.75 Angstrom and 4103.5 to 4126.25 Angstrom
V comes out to -0.09 mag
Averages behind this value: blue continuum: 0.978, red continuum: 0.843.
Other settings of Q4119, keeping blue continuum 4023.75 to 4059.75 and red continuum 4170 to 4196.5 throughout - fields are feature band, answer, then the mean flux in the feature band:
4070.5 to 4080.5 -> 0.4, 0.962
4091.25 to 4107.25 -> 2.8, 0.834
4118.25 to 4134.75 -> 1.8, 0.914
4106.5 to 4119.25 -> 2.5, 0.816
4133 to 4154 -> -0.3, 1.05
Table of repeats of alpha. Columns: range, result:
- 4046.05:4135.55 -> 0.934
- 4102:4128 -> 0.839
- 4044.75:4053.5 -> 0.974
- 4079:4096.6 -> 1.02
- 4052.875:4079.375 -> 0.985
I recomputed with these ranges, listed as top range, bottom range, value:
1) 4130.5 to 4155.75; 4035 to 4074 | 1.06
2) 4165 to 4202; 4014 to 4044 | 1.03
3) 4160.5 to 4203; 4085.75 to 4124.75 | 1.20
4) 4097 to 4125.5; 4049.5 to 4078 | 0.83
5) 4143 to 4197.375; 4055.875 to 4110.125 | 1.14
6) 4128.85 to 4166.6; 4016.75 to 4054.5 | 1.05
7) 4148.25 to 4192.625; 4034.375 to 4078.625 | 1.06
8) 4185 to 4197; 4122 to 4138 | 1.12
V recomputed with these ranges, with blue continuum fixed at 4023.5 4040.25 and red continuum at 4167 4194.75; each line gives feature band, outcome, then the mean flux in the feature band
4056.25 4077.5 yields 0.058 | 0.969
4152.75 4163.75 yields -0.062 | 1.1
